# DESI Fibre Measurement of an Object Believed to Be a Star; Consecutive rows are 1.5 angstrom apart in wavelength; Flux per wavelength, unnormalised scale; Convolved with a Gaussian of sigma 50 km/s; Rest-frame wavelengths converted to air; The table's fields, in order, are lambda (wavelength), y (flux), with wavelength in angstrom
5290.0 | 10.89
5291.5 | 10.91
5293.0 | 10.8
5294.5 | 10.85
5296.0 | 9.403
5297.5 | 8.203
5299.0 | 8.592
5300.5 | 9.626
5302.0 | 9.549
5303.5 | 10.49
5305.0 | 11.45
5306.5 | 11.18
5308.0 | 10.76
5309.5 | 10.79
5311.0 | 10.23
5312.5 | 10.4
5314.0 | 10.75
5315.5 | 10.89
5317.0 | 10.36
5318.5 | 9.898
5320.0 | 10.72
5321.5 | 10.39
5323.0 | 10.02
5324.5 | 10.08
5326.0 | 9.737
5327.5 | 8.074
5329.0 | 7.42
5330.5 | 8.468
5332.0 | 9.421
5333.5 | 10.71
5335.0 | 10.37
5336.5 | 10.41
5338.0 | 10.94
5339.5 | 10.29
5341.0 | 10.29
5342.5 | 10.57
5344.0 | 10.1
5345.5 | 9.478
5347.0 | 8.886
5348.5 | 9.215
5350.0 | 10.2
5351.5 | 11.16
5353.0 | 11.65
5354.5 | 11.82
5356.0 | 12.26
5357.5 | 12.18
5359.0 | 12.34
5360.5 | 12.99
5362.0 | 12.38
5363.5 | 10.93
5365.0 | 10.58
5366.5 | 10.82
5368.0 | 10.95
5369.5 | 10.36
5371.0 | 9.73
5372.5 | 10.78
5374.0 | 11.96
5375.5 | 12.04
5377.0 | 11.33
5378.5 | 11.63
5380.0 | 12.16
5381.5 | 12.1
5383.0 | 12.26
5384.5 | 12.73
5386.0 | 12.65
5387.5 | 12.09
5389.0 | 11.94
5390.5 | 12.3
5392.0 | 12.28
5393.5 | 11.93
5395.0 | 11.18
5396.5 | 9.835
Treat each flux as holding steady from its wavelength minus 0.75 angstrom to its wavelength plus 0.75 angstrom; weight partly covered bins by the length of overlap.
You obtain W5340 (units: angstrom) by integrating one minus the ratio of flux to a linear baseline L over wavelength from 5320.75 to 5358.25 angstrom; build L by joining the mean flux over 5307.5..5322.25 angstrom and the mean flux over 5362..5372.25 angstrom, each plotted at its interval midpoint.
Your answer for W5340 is 1.6 angstrom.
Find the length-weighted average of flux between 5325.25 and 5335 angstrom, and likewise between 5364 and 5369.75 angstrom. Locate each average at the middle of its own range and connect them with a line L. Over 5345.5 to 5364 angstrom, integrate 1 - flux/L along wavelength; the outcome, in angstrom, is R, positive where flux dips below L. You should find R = -1.95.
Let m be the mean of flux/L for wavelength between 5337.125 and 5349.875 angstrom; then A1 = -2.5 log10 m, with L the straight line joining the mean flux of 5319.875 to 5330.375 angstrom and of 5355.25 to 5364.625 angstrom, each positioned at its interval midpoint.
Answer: 0.08 mag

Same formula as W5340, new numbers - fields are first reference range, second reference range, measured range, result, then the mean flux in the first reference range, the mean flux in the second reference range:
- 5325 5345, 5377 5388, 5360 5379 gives 0.43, 9.75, 12.2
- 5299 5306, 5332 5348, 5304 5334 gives 0.16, 10.1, 10.2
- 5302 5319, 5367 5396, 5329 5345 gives 1.45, 10.6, 11.7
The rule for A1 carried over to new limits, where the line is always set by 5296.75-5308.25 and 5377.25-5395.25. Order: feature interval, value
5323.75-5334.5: 0.16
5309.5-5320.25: -0.02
